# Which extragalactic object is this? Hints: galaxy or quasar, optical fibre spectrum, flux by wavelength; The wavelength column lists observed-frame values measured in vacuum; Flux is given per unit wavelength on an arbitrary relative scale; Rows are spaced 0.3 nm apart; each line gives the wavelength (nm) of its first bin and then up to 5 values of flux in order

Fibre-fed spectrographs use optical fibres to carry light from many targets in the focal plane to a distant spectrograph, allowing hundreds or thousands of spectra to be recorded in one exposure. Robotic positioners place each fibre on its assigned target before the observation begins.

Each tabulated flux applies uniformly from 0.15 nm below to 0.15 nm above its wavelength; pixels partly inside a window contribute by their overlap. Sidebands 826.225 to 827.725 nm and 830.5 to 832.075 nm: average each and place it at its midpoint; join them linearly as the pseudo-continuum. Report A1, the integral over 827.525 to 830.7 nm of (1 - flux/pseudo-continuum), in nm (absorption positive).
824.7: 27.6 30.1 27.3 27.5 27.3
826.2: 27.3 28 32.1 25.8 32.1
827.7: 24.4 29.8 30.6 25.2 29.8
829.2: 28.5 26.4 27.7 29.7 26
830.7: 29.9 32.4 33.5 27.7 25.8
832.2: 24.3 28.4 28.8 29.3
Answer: 0.13 nm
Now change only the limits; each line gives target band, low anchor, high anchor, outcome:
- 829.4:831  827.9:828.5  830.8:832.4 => 0.04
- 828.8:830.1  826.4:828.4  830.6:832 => 0.06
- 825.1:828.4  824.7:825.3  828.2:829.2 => 0.03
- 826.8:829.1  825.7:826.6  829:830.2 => -0.06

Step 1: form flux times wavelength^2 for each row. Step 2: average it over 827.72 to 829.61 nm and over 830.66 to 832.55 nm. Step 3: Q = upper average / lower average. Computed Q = 1.0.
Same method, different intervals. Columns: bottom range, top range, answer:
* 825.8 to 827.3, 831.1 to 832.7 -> 1.01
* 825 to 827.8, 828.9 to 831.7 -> 1.05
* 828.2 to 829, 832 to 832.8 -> 0.95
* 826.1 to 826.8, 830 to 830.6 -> 0.98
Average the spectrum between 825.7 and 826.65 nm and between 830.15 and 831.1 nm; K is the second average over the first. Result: 1.1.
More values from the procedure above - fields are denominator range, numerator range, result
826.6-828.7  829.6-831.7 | 1.03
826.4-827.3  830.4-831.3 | 1.06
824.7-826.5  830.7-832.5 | 1.03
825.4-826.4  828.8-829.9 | 1.02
